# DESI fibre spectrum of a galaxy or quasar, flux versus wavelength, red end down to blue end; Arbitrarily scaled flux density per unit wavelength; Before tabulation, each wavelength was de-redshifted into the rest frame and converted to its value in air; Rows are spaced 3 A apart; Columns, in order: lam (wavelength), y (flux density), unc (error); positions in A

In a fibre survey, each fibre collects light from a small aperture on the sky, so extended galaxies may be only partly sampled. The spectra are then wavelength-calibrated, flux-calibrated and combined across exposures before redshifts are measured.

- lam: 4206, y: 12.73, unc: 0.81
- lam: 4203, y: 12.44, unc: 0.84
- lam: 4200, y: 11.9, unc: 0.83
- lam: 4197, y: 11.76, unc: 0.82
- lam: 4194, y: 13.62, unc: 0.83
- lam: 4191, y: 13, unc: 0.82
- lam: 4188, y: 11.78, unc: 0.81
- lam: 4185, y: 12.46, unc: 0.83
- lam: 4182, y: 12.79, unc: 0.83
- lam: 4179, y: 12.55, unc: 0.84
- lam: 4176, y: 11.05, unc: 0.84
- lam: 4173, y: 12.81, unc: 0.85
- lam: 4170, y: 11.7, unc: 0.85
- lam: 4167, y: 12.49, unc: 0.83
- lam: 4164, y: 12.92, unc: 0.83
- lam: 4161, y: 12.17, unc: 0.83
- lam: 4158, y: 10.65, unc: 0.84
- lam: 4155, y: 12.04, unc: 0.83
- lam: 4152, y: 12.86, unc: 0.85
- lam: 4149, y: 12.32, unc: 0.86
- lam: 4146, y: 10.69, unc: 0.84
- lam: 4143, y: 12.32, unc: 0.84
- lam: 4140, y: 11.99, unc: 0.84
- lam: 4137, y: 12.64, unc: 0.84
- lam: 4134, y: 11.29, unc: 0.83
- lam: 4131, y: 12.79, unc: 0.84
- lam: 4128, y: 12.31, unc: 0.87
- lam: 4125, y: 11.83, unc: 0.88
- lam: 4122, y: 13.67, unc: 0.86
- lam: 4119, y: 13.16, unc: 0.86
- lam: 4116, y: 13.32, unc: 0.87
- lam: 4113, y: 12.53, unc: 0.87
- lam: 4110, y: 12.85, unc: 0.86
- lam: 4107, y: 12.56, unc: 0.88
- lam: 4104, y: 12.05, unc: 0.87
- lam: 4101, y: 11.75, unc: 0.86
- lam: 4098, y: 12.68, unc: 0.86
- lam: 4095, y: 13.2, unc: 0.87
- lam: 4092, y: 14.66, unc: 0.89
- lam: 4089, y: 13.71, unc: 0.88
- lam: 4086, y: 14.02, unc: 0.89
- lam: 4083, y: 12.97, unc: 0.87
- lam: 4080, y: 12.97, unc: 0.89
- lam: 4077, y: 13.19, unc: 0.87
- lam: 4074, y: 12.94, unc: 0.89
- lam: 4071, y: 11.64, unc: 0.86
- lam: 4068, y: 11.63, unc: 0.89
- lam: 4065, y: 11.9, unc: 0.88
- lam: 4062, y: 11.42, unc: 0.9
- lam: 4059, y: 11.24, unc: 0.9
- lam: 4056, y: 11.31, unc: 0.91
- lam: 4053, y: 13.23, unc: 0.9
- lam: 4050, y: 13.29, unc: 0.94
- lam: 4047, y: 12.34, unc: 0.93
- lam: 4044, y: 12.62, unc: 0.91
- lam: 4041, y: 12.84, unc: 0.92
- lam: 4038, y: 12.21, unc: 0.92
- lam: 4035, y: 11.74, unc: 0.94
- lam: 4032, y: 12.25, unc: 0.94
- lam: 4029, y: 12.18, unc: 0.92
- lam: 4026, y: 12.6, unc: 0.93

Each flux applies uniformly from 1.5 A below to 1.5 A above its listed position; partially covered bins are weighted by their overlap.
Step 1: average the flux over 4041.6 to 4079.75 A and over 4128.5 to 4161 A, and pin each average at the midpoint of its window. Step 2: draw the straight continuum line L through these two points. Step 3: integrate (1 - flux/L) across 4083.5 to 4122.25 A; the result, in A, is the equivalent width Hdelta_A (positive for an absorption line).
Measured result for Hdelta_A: -3.0 A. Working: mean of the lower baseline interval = 12.3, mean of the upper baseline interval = 12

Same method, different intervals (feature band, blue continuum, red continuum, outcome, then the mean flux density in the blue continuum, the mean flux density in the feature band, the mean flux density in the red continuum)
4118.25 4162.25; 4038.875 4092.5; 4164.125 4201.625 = 1.0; 12.6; 12.2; 12.3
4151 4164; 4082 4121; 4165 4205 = 0.6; 13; 12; 12.3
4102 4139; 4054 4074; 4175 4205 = -1.8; 11.7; 12.6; 12.4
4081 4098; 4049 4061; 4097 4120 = -1.6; 12.2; 13.6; 12.6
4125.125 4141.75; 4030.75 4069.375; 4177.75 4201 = 0.2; 12.2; 12.2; 12.5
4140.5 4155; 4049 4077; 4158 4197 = 0.3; 12.1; 12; 12.3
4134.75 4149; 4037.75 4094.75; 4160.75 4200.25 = 0.6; 12.7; 11.9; 12.4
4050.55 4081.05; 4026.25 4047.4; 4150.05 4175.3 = 0.3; 12.3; 12.2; 12.2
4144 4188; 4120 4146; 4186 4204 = 0.9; 12.3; 12.1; 12.4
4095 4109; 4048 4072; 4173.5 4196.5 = -0.3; 12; 12.4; 12.4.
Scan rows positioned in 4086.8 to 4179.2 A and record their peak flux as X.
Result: 14.66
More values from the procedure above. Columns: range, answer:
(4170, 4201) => 13.62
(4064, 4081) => 13.19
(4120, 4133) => 13.67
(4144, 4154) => 12.86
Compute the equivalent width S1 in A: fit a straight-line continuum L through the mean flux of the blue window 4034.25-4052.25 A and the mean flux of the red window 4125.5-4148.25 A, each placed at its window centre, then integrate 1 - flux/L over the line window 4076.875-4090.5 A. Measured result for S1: -1.2 A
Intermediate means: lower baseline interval 12.6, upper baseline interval 12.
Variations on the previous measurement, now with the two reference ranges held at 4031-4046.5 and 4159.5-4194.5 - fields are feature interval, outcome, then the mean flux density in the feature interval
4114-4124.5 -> -0.7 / 13.2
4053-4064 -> 0.7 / 11.6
